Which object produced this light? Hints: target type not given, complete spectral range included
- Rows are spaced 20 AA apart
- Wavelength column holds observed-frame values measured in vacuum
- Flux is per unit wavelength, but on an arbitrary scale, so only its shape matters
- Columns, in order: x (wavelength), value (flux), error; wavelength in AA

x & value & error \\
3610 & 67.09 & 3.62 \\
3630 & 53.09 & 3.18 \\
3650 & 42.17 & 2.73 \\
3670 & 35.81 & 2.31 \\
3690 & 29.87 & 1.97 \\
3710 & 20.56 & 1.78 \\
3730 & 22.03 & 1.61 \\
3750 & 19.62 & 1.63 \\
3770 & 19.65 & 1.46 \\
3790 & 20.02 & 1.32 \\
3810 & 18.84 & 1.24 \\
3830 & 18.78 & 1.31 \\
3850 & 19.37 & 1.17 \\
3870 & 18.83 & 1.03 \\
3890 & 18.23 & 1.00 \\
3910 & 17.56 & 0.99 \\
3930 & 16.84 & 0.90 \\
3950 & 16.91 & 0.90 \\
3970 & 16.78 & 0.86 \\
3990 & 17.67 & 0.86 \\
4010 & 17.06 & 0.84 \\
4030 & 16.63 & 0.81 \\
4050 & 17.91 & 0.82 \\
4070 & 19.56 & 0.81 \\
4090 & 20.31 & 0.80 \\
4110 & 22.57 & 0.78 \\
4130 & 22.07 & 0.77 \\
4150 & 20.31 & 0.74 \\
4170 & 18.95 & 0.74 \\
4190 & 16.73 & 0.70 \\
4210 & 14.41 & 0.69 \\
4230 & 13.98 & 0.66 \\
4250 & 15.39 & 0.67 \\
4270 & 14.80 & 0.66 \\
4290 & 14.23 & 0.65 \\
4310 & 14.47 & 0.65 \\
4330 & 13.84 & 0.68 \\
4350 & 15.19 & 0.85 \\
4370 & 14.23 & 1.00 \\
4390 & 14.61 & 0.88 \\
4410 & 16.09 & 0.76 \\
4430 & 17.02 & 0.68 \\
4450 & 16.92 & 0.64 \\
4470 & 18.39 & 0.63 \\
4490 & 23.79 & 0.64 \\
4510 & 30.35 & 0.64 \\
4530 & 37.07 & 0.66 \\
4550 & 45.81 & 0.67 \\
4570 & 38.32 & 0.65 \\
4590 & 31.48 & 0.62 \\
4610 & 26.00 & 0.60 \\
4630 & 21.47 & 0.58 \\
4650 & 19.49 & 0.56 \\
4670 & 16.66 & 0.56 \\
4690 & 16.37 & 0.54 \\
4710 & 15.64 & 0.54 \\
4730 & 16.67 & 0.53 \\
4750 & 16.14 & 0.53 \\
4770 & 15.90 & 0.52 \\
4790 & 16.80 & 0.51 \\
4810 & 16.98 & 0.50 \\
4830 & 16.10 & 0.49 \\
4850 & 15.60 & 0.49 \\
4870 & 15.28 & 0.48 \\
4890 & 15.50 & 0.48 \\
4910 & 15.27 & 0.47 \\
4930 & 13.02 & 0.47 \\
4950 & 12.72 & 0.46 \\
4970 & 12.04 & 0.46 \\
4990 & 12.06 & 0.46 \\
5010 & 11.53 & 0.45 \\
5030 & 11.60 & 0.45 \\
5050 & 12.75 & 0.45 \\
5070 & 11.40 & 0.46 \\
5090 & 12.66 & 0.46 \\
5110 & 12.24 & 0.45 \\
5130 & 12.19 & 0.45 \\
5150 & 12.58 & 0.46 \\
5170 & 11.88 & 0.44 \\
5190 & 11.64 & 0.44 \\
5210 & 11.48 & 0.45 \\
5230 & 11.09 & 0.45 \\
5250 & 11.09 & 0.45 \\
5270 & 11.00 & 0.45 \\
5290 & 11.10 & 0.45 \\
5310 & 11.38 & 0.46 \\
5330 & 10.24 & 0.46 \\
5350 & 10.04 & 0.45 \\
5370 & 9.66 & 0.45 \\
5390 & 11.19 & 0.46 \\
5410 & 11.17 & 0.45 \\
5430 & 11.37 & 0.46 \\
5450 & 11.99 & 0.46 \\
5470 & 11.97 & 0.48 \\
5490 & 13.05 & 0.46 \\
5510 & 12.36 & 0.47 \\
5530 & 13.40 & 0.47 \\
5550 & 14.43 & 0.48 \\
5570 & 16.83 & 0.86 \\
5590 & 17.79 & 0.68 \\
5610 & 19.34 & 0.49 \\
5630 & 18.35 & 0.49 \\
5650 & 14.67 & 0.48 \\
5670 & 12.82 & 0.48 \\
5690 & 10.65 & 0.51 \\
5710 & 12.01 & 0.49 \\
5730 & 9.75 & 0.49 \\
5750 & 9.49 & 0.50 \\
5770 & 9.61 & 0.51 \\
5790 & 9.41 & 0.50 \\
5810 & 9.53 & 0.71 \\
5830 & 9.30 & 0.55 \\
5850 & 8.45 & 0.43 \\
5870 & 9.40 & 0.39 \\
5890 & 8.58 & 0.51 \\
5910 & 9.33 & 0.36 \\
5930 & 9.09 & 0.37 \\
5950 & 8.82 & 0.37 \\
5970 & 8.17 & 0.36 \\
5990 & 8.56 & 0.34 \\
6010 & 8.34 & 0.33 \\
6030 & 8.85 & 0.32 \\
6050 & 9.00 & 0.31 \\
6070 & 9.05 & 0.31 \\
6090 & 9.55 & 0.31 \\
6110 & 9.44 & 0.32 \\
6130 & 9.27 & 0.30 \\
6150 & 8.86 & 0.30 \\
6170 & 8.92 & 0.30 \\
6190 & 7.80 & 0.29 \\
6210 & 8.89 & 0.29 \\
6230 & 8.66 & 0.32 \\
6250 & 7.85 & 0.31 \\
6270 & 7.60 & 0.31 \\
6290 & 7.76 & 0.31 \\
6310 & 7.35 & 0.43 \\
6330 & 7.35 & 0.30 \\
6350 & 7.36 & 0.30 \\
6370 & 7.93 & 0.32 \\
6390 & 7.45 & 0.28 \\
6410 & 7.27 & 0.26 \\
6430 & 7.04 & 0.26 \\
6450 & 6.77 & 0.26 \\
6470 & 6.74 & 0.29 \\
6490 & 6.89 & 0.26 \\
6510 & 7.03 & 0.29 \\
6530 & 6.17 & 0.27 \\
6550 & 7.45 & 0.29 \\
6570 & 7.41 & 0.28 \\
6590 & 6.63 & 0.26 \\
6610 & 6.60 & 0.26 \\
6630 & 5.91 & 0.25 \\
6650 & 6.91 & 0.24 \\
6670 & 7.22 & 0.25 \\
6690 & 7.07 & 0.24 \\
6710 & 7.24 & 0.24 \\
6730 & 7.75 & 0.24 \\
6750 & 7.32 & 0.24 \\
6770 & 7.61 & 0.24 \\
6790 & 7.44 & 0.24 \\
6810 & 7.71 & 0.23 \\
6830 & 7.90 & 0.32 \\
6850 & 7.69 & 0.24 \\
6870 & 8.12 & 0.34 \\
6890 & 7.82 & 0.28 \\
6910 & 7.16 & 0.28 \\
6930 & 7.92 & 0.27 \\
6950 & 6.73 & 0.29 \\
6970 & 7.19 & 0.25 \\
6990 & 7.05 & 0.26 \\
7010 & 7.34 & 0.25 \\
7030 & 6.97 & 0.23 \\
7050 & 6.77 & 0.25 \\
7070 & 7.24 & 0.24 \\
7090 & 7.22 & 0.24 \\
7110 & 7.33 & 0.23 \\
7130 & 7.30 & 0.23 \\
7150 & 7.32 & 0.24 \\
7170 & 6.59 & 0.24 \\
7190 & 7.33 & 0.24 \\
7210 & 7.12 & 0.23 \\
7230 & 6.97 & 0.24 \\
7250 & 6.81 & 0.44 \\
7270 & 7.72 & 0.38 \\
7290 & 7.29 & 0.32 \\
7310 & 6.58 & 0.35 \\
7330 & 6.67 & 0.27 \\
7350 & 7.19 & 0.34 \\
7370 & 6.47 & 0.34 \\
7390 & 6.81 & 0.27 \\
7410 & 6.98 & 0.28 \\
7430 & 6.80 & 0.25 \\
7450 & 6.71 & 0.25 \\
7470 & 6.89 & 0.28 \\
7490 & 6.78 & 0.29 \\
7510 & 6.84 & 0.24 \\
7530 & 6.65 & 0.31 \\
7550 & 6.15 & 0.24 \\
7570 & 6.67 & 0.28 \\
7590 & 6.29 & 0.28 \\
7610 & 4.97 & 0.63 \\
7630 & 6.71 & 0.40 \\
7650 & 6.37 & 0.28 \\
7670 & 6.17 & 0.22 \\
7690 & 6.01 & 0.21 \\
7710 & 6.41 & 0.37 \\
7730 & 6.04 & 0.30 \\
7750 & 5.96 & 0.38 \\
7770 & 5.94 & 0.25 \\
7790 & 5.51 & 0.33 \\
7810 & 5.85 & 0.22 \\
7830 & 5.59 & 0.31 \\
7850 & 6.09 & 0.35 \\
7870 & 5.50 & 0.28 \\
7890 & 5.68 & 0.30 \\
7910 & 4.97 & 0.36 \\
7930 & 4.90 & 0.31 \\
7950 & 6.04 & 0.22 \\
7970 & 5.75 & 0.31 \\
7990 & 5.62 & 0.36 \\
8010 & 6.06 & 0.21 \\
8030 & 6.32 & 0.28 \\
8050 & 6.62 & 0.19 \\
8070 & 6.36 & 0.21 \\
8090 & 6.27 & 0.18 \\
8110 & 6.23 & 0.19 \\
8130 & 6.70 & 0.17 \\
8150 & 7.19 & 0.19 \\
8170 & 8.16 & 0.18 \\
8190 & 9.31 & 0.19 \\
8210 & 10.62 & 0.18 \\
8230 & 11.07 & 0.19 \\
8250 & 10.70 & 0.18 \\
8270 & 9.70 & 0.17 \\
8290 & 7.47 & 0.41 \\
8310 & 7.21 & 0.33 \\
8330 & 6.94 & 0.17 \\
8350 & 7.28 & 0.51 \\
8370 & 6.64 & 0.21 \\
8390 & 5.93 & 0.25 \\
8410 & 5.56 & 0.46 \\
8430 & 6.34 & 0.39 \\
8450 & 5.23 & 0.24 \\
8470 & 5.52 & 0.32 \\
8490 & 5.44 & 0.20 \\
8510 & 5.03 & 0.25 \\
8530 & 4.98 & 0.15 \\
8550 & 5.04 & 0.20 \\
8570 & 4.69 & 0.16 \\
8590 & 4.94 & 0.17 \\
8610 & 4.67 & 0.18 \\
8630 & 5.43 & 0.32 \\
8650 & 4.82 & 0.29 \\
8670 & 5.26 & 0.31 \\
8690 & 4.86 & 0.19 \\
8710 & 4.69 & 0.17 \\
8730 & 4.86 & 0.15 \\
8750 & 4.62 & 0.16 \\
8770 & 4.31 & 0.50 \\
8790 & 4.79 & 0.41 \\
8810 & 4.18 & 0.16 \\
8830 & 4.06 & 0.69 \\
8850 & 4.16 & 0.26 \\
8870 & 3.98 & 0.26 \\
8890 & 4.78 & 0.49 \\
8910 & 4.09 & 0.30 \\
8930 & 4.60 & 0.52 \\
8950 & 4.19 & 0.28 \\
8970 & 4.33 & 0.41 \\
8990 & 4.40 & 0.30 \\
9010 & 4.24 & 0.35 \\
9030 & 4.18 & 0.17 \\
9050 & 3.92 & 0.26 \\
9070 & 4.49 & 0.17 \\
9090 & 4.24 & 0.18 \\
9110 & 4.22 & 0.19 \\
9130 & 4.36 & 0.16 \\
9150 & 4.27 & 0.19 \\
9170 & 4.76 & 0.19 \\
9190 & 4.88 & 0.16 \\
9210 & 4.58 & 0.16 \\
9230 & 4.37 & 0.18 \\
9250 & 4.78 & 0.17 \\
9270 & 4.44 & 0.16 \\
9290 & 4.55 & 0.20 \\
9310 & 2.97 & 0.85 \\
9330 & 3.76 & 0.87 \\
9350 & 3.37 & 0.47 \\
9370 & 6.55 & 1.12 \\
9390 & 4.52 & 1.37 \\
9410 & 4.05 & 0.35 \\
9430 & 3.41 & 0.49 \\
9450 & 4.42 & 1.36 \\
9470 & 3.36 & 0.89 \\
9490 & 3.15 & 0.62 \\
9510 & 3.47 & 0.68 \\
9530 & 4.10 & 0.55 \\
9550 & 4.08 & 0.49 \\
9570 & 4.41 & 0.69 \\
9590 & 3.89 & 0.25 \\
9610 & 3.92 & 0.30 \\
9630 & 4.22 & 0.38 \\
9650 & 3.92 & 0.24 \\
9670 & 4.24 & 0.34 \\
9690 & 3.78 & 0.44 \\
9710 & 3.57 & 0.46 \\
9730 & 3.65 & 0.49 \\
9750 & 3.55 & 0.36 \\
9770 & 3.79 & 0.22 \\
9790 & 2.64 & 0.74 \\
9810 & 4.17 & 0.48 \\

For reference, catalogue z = 1.942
